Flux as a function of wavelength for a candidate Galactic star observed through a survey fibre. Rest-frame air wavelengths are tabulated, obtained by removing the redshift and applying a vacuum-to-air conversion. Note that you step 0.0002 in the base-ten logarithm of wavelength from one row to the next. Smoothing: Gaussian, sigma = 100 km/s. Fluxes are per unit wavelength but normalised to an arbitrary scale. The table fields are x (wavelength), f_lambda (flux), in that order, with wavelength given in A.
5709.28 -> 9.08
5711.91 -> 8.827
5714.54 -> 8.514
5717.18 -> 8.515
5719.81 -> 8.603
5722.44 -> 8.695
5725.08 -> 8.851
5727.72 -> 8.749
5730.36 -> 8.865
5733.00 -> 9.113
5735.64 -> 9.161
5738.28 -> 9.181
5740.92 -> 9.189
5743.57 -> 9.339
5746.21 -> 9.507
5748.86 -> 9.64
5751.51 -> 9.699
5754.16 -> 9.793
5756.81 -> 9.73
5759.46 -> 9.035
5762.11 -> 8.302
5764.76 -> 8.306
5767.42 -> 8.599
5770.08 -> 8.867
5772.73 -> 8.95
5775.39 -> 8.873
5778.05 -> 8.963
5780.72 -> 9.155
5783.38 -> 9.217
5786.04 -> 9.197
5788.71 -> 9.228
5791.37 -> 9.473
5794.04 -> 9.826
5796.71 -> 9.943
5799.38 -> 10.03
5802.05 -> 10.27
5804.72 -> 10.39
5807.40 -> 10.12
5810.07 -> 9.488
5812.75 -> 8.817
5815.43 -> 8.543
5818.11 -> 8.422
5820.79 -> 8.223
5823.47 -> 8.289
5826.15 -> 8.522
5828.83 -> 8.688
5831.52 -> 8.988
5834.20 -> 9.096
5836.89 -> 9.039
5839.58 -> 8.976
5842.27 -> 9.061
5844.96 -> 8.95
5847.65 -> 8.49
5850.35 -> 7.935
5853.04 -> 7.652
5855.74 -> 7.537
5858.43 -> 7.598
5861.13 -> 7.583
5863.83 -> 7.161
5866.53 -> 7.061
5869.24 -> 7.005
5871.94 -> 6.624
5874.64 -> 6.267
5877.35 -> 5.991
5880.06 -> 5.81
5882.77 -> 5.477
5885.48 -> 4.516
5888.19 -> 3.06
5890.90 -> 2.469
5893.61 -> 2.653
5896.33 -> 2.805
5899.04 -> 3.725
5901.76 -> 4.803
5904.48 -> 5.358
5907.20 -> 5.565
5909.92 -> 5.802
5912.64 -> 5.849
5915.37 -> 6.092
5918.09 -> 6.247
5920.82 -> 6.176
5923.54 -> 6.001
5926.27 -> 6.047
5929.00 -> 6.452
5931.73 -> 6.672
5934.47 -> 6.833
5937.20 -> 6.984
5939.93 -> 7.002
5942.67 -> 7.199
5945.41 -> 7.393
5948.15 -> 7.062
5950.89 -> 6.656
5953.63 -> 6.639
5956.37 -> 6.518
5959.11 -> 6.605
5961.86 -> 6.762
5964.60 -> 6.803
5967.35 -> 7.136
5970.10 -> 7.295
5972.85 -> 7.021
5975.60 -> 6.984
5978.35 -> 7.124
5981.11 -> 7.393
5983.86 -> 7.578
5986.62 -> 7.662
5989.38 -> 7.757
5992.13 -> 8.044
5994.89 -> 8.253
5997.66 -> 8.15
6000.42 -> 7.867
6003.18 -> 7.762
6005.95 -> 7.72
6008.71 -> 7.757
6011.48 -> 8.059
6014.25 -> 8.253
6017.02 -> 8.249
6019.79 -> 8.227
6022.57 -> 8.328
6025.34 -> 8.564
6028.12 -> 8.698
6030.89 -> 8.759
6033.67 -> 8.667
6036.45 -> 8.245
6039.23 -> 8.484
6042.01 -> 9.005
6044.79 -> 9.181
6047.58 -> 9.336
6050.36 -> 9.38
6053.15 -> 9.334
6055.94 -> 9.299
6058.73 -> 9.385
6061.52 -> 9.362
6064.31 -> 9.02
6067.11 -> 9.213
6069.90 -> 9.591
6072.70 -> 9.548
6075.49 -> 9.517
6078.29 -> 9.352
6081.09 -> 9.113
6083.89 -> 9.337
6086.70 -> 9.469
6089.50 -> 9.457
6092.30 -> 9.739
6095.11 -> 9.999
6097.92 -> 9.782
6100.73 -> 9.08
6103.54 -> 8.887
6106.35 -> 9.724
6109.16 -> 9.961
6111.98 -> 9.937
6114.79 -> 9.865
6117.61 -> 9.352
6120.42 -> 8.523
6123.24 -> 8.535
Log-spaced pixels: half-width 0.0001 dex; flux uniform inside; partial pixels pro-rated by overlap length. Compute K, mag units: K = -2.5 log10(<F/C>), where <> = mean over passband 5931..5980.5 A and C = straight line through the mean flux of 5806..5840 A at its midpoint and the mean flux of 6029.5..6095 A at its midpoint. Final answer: 0.290 mag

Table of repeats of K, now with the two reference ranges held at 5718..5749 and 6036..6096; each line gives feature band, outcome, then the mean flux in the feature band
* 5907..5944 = 0.40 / 6.38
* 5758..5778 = 0.04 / 8.73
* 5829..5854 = 0.05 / 8.7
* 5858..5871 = 0.25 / 7.24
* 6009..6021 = 0.14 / 8.16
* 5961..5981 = 0.29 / 7.05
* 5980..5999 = 0.18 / 7.84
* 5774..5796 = -0.02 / 9.26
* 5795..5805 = -0.12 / 10.1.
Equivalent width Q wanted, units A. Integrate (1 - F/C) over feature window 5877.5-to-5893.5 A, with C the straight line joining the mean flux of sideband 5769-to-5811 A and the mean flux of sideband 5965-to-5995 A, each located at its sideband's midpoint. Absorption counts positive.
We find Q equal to 7.94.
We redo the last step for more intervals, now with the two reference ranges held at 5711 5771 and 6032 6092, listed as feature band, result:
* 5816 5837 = 1.0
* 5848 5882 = 7.7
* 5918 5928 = 3.3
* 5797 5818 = -1.3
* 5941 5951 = 2.2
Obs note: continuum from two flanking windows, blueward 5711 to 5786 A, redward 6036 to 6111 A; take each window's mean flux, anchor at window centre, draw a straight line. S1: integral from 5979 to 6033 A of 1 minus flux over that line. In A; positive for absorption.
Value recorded 7.1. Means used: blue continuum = 9.01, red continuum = 9.34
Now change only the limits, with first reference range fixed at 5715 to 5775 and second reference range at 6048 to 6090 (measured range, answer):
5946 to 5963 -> 4.60 A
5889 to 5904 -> 9.44 A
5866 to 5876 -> 2.66 A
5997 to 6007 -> 1.54 A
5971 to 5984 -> 2.91 A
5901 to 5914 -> 5.21 A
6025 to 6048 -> 1.40 A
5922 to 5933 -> 3.49 A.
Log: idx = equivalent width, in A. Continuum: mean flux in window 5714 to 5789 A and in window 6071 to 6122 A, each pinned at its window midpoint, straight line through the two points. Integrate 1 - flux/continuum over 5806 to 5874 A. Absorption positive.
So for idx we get 6.33 A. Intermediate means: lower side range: 9.03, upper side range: 9.48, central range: 8.29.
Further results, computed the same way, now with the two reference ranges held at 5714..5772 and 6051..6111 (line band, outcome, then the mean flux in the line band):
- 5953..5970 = 4.6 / 6.79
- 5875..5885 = 3.8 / 5.7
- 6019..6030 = 1.0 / 8.48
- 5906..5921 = 5.3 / 5.94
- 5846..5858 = 1.6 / 7.91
